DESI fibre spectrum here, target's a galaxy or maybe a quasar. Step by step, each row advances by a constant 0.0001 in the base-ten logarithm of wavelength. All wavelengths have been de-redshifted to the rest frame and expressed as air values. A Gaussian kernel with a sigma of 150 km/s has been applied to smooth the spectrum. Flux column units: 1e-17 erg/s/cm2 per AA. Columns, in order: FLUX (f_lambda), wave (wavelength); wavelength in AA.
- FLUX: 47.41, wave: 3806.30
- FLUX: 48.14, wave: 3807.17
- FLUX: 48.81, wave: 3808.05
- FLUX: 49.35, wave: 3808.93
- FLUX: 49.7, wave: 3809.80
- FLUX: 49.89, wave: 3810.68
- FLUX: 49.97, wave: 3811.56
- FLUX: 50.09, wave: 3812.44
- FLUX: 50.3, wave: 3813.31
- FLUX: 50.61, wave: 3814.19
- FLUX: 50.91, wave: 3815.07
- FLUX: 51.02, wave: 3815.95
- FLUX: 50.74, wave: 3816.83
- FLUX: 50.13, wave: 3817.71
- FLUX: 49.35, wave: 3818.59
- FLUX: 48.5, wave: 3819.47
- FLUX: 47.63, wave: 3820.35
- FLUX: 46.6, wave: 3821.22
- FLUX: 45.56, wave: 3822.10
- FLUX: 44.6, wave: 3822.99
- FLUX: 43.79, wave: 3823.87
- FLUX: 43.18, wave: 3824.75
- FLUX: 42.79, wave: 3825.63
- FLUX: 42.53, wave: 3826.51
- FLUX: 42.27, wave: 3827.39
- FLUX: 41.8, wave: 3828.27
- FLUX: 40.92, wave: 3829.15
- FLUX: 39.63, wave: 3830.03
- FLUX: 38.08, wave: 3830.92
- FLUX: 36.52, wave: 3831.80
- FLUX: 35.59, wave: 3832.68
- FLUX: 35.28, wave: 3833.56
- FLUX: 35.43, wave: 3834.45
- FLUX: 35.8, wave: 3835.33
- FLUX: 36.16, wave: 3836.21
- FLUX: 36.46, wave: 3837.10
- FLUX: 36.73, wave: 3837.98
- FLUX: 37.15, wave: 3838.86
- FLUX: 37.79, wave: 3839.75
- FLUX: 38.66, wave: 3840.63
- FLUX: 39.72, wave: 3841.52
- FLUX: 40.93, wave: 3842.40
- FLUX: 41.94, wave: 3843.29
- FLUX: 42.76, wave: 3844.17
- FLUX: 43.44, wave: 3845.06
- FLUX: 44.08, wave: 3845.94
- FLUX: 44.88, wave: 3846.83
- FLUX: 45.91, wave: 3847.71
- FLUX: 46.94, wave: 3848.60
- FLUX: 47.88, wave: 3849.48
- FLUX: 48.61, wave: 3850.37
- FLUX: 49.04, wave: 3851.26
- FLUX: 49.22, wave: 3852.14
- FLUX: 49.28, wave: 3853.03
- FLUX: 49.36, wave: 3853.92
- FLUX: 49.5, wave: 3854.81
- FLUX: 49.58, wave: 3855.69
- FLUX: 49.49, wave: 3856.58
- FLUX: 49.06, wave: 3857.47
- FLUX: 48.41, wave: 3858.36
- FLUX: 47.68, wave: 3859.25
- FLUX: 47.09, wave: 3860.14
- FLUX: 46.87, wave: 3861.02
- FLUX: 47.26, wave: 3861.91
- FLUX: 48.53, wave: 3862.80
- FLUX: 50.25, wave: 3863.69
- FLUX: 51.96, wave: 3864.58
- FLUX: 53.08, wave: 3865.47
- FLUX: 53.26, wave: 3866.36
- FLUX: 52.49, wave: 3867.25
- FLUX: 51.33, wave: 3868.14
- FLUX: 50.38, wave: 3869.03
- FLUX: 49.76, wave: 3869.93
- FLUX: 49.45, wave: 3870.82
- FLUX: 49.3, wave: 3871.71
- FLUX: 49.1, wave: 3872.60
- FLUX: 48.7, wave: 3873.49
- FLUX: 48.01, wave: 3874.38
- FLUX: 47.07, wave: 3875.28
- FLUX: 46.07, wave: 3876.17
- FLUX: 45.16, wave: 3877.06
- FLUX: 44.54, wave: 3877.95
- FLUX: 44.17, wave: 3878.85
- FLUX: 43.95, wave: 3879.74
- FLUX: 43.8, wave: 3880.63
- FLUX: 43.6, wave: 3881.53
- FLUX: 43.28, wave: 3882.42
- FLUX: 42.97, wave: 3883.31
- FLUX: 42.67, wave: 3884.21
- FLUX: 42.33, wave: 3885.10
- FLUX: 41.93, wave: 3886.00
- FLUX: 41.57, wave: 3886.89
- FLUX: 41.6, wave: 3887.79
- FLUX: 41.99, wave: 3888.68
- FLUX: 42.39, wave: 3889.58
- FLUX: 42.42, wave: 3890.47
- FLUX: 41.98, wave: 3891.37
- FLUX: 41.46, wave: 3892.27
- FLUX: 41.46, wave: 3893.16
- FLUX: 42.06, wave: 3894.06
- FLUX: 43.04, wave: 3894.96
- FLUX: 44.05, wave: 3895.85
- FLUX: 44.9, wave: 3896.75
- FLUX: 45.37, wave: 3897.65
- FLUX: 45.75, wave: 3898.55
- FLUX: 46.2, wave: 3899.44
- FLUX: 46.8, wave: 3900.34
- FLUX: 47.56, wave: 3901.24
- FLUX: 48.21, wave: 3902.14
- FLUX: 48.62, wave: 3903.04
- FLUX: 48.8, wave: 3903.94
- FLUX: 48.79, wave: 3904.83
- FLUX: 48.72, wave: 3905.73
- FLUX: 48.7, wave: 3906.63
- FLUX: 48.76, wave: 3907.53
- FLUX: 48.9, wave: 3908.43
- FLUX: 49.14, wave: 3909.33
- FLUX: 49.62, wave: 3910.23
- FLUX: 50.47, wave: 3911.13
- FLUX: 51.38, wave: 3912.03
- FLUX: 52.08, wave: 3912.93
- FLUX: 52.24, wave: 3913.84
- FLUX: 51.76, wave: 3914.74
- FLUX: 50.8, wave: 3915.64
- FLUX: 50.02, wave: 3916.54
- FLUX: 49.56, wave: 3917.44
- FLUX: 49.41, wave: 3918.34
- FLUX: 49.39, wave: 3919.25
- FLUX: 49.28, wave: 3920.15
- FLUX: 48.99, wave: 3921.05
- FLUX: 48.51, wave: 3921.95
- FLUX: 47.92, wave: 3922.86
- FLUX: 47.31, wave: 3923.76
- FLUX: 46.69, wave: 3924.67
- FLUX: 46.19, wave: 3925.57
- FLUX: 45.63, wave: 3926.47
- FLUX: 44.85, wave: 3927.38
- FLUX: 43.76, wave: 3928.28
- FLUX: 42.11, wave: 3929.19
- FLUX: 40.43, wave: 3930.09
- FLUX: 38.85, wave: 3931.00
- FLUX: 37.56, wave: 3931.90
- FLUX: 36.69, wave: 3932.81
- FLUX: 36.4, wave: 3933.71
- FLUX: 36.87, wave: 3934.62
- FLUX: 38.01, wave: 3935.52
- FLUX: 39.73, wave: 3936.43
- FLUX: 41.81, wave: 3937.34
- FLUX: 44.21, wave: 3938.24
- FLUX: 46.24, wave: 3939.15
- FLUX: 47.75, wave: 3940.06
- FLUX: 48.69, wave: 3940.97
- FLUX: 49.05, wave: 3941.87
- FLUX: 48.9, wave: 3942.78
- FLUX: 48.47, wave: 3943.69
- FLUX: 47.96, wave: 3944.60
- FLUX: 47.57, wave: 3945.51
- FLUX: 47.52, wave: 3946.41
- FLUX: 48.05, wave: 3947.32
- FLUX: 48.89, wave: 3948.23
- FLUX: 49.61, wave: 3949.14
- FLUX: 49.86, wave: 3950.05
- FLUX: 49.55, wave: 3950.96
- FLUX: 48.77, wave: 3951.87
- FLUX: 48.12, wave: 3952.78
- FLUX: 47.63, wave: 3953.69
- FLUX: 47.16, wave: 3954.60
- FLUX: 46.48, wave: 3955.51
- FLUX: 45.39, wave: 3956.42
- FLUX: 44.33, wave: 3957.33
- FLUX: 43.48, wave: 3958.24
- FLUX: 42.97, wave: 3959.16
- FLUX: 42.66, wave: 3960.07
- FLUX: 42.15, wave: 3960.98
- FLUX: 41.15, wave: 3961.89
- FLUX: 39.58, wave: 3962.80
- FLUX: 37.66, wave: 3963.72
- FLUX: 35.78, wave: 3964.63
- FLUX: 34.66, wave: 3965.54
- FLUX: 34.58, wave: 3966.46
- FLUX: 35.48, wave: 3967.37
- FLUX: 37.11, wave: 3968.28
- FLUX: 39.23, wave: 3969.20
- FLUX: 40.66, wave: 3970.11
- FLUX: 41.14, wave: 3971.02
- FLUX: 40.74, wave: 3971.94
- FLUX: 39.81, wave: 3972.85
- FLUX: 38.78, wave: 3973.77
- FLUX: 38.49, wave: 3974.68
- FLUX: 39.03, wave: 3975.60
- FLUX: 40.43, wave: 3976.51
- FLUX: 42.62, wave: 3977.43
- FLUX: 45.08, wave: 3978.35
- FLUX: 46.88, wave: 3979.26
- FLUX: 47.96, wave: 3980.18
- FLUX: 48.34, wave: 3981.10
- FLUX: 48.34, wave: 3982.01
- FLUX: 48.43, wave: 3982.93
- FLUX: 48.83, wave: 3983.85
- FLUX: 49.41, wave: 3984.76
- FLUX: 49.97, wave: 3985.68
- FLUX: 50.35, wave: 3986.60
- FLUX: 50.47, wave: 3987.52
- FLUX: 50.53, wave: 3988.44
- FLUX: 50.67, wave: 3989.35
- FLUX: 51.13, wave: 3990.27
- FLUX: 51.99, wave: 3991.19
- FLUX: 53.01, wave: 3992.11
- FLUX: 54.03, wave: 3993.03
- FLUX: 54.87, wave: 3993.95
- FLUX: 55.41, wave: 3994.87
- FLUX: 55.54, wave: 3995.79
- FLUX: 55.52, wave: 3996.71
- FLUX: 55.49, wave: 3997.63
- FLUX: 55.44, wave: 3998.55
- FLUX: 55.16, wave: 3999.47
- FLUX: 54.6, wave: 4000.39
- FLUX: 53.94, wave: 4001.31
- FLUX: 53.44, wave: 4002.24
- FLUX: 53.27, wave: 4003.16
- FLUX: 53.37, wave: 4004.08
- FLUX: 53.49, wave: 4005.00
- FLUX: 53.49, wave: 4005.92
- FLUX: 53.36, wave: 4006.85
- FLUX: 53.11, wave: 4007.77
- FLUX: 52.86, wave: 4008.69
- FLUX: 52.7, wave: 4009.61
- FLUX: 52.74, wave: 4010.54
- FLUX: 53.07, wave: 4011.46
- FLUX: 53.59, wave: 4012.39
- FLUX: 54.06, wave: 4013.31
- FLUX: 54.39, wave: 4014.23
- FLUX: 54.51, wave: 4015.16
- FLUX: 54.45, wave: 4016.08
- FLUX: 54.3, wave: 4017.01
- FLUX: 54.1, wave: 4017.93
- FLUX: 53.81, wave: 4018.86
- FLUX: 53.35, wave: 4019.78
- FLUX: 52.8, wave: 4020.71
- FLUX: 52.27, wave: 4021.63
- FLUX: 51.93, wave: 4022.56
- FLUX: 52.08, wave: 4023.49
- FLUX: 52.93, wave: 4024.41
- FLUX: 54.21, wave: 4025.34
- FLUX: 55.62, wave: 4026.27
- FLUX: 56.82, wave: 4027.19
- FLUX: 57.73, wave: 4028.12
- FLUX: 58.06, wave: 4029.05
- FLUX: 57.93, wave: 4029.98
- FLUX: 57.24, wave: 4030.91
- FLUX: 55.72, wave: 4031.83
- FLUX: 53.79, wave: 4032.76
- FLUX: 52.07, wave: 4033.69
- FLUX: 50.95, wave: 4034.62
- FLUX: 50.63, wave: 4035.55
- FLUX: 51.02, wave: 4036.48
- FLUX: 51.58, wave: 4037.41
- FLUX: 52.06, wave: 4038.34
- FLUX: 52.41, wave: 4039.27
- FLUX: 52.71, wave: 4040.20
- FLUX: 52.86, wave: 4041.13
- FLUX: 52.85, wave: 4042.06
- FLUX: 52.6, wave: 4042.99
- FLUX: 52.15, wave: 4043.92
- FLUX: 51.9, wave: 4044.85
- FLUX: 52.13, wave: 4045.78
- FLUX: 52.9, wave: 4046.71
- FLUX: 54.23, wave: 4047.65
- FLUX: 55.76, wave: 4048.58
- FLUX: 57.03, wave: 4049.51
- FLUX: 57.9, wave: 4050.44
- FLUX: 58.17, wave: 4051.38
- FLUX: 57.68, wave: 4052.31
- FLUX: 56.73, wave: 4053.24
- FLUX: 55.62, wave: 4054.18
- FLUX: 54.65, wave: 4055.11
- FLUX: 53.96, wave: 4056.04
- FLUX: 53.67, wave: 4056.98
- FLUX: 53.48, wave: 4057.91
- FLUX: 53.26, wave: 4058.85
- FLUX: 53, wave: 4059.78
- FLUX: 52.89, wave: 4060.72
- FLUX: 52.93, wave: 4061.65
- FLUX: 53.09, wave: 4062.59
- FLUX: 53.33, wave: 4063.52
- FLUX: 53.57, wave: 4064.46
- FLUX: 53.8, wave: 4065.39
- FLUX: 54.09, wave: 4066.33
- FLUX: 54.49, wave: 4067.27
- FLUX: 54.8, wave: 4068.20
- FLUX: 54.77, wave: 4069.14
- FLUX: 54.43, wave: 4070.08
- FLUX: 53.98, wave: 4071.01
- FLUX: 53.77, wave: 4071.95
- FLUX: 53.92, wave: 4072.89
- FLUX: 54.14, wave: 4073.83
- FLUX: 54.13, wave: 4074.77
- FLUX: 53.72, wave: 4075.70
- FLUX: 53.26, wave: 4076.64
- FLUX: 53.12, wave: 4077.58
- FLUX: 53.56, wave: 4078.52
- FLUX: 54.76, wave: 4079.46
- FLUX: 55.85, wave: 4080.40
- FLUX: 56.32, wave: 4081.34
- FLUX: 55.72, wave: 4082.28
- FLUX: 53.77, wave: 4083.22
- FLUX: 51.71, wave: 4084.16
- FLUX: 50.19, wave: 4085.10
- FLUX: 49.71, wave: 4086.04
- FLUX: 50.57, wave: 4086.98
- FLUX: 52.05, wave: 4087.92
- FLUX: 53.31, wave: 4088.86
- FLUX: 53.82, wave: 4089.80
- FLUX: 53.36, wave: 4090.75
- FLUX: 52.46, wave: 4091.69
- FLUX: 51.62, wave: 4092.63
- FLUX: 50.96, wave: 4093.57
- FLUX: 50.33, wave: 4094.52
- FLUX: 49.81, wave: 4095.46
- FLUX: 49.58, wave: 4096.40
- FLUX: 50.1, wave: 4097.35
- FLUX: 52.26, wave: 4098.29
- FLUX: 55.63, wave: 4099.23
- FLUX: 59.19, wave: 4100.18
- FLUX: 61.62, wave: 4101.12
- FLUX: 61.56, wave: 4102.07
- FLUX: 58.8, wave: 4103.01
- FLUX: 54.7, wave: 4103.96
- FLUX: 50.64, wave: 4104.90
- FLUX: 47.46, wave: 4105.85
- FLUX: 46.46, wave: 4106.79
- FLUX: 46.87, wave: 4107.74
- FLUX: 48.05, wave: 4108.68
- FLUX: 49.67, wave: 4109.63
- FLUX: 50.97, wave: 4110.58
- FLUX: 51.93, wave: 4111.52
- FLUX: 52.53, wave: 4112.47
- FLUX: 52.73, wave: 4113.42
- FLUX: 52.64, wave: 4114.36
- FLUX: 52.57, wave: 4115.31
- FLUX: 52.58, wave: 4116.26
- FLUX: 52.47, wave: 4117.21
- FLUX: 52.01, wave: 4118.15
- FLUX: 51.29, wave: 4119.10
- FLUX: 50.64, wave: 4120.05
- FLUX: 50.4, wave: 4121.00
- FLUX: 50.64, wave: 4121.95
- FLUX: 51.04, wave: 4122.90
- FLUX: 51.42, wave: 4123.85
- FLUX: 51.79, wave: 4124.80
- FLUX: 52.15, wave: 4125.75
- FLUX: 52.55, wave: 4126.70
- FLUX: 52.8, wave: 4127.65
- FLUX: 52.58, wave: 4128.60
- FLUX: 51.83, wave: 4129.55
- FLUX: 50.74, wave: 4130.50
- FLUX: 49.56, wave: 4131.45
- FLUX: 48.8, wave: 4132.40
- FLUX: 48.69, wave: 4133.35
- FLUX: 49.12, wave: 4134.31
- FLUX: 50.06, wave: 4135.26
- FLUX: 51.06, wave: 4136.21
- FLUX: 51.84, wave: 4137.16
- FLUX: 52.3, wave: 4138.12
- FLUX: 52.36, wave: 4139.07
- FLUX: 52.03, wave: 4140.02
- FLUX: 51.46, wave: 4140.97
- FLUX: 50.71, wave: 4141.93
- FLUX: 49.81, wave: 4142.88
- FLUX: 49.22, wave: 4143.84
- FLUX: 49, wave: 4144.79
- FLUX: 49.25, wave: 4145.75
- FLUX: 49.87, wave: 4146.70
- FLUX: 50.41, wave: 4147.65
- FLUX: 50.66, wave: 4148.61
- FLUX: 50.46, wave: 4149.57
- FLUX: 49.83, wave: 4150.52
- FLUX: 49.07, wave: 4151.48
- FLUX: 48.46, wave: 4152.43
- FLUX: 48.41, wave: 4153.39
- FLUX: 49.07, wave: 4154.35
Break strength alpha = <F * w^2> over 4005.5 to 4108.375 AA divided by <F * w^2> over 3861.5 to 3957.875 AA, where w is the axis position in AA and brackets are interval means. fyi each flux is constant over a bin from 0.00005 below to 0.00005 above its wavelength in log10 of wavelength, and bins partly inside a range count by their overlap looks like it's 1.24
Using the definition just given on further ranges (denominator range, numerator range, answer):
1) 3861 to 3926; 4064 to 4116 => 1.24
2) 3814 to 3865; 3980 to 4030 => 1.30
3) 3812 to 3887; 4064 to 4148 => 1.31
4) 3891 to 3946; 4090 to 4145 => 1.24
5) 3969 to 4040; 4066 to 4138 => 1.07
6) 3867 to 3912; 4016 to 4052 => 1.26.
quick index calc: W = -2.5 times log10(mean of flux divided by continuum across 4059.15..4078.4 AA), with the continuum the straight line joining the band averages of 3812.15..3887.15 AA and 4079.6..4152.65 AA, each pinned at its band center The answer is -0.07 mag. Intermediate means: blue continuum 45.3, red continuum 51.7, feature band 53.8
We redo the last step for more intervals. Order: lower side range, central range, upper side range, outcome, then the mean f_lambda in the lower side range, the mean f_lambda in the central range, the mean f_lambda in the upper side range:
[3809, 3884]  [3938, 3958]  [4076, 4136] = 0.01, 45.6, 47.7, 52.1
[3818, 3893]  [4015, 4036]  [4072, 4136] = -0.09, 44.6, 54.2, 52.3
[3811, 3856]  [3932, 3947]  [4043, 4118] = 0.10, 44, 44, 53.4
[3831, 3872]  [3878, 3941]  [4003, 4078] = 0.06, 45.2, 45.2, 53.9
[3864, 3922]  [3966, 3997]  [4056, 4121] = 0.08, 47.1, 46.3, 52.9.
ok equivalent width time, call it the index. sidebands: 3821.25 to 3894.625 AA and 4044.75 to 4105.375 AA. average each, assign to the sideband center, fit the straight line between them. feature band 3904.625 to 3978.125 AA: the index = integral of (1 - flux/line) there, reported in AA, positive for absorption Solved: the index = 5.0 AA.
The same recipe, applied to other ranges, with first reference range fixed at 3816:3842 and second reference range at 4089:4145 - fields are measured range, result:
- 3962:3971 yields 1.72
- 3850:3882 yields -4.22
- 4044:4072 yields -2.68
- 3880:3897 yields 0.40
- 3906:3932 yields -1.78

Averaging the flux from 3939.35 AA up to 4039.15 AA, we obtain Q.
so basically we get 49.3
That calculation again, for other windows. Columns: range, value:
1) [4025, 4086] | 54.1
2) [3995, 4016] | 54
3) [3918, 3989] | 44.4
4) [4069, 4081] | 54.1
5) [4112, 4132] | 51.8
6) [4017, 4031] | 54.6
